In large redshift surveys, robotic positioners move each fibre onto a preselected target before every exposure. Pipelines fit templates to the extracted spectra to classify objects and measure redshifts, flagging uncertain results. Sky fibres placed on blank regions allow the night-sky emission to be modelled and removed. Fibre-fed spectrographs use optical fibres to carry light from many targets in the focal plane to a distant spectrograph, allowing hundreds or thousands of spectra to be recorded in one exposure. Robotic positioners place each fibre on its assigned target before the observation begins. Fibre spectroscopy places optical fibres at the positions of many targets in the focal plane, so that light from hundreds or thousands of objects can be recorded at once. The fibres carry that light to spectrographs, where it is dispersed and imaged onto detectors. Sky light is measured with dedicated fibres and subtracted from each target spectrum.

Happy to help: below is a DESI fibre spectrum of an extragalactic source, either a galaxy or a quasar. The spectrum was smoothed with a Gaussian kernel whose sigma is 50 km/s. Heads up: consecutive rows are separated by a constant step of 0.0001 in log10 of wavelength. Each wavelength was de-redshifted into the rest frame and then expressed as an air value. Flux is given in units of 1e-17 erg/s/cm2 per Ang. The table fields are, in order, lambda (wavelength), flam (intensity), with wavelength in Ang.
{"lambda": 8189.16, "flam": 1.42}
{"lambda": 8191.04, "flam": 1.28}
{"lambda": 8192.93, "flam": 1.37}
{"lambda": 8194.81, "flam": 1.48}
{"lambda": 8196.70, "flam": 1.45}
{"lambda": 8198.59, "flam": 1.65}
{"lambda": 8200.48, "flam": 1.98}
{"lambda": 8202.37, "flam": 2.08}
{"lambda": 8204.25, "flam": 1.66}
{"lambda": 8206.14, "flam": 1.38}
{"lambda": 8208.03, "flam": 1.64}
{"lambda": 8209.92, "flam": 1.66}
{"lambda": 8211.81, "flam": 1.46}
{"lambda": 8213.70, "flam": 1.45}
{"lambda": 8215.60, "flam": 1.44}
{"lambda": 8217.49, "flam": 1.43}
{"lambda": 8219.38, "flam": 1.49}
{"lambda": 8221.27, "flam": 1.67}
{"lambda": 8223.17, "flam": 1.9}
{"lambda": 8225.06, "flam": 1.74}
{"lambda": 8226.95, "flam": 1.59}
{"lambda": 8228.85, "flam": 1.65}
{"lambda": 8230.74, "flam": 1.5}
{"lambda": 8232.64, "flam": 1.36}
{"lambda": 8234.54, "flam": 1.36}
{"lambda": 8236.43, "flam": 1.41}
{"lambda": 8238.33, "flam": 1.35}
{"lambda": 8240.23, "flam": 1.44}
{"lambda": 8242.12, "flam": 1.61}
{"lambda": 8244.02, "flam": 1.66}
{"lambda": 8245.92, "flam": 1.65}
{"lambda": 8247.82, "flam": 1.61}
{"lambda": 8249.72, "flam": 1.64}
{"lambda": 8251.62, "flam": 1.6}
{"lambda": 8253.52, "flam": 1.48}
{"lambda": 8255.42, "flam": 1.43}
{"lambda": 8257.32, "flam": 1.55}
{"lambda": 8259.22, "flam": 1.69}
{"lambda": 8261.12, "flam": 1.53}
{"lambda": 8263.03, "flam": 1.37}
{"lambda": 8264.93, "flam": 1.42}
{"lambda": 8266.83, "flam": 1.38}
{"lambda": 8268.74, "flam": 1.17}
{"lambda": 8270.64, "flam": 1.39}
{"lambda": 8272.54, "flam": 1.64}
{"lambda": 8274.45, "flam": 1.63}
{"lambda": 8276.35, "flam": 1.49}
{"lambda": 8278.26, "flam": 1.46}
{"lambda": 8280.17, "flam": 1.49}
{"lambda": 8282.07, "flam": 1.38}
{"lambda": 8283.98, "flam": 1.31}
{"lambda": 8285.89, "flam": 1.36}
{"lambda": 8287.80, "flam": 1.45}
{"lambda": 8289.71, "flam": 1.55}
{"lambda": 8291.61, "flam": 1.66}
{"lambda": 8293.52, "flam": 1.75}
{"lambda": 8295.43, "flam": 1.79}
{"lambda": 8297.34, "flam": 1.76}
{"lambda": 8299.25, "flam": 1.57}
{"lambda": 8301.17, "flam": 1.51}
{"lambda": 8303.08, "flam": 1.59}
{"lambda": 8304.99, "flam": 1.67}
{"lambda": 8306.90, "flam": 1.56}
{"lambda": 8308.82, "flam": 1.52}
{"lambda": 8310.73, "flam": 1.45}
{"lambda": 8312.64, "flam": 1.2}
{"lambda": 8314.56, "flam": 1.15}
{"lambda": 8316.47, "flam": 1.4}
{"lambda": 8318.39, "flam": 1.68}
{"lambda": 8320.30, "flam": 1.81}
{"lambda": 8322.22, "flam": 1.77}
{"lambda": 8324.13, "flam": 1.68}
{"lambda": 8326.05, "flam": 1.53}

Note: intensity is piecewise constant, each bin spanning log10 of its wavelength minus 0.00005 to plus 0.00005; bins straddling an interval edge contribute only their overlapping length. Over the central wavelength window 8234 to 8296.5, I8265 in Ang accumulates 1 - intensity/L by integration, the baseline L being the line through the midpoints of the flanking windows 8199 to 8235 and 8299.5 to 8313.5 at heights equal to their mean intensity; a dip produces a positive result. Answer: 1.8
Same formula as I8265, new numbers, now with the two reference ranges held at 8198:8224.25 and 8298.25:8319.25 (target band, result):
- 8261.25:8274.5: 1.1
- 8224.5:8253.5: 0.9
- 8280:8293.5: 0.4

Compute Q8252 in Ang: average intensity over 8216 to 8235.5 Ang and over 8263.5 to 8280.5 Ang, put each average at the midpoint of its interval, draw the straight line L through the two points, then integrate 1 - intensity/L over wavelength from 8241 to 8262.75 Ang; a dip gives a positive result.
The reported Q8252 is -1.1 Ang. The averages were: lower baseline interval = 1.57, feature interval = 1.58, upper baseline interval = 1.45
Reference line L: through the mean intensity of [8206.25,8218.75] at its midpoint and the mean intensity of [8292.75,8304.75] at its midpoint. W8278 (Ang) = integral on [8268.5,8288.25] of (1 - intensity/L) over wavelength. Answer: 2.2 Ang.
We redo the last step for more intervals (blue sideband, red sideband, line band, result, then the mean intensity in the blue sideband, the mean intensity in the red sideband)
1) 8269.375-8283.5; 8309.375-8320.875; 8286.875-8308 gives -2.4 Ang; 1.48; 1.44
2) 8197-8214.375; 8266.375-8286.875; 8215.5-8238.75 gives 0.8 Ang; 1.66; 1.43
